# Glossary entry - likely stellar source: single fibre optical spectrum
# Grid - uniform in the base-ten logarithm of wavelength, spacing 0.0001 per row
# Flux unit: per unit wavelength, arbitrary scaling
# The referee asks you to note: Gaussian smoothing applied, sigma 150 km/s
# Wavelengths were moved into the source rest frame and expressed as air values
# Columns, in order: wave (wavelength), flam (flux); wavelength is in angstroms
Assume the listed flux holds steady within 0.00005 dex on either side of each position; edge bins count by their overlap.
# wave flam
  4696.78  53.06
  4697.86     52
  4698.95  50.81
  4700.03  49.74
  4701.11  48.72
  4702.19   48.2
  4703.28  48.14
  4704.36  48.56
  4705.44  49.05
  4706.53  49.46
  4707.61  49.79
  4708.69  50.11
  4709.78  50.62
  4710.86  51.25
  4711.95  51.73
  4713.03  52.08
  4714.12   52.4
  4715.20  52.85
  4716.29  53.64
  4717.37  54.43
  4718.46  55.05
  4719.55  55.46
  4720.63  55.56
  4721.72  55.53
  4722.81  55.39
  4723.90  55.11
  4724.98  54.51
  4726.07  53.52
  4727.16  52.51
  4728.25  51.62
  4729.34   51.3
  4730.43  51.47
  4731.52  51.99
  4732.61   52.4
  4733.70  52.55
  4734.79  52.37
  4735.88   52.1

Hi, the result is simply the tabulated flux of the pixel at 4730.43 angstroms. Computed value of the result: 51.47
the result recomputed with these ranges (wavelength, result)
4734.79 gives 52.37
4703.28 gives 48.14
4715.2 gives 52.85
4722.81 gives 55.39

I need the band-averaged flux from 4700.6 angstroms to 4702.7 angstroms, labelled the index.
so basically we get 48.5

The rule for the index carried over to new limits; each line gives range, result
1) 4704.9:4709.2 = 49.6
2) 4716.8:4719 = 54.8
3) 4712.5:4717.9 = 53.1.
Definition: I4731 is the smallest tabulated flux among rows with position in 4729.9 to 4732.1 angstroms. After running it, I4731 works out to 51.47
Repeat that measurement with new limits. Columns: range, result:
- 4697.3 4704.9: 48.14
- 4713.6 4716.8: 52.4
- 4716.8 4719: 54.43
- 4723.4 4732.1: 51.3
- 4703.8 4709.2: 48.56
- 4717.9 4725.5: 54.51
